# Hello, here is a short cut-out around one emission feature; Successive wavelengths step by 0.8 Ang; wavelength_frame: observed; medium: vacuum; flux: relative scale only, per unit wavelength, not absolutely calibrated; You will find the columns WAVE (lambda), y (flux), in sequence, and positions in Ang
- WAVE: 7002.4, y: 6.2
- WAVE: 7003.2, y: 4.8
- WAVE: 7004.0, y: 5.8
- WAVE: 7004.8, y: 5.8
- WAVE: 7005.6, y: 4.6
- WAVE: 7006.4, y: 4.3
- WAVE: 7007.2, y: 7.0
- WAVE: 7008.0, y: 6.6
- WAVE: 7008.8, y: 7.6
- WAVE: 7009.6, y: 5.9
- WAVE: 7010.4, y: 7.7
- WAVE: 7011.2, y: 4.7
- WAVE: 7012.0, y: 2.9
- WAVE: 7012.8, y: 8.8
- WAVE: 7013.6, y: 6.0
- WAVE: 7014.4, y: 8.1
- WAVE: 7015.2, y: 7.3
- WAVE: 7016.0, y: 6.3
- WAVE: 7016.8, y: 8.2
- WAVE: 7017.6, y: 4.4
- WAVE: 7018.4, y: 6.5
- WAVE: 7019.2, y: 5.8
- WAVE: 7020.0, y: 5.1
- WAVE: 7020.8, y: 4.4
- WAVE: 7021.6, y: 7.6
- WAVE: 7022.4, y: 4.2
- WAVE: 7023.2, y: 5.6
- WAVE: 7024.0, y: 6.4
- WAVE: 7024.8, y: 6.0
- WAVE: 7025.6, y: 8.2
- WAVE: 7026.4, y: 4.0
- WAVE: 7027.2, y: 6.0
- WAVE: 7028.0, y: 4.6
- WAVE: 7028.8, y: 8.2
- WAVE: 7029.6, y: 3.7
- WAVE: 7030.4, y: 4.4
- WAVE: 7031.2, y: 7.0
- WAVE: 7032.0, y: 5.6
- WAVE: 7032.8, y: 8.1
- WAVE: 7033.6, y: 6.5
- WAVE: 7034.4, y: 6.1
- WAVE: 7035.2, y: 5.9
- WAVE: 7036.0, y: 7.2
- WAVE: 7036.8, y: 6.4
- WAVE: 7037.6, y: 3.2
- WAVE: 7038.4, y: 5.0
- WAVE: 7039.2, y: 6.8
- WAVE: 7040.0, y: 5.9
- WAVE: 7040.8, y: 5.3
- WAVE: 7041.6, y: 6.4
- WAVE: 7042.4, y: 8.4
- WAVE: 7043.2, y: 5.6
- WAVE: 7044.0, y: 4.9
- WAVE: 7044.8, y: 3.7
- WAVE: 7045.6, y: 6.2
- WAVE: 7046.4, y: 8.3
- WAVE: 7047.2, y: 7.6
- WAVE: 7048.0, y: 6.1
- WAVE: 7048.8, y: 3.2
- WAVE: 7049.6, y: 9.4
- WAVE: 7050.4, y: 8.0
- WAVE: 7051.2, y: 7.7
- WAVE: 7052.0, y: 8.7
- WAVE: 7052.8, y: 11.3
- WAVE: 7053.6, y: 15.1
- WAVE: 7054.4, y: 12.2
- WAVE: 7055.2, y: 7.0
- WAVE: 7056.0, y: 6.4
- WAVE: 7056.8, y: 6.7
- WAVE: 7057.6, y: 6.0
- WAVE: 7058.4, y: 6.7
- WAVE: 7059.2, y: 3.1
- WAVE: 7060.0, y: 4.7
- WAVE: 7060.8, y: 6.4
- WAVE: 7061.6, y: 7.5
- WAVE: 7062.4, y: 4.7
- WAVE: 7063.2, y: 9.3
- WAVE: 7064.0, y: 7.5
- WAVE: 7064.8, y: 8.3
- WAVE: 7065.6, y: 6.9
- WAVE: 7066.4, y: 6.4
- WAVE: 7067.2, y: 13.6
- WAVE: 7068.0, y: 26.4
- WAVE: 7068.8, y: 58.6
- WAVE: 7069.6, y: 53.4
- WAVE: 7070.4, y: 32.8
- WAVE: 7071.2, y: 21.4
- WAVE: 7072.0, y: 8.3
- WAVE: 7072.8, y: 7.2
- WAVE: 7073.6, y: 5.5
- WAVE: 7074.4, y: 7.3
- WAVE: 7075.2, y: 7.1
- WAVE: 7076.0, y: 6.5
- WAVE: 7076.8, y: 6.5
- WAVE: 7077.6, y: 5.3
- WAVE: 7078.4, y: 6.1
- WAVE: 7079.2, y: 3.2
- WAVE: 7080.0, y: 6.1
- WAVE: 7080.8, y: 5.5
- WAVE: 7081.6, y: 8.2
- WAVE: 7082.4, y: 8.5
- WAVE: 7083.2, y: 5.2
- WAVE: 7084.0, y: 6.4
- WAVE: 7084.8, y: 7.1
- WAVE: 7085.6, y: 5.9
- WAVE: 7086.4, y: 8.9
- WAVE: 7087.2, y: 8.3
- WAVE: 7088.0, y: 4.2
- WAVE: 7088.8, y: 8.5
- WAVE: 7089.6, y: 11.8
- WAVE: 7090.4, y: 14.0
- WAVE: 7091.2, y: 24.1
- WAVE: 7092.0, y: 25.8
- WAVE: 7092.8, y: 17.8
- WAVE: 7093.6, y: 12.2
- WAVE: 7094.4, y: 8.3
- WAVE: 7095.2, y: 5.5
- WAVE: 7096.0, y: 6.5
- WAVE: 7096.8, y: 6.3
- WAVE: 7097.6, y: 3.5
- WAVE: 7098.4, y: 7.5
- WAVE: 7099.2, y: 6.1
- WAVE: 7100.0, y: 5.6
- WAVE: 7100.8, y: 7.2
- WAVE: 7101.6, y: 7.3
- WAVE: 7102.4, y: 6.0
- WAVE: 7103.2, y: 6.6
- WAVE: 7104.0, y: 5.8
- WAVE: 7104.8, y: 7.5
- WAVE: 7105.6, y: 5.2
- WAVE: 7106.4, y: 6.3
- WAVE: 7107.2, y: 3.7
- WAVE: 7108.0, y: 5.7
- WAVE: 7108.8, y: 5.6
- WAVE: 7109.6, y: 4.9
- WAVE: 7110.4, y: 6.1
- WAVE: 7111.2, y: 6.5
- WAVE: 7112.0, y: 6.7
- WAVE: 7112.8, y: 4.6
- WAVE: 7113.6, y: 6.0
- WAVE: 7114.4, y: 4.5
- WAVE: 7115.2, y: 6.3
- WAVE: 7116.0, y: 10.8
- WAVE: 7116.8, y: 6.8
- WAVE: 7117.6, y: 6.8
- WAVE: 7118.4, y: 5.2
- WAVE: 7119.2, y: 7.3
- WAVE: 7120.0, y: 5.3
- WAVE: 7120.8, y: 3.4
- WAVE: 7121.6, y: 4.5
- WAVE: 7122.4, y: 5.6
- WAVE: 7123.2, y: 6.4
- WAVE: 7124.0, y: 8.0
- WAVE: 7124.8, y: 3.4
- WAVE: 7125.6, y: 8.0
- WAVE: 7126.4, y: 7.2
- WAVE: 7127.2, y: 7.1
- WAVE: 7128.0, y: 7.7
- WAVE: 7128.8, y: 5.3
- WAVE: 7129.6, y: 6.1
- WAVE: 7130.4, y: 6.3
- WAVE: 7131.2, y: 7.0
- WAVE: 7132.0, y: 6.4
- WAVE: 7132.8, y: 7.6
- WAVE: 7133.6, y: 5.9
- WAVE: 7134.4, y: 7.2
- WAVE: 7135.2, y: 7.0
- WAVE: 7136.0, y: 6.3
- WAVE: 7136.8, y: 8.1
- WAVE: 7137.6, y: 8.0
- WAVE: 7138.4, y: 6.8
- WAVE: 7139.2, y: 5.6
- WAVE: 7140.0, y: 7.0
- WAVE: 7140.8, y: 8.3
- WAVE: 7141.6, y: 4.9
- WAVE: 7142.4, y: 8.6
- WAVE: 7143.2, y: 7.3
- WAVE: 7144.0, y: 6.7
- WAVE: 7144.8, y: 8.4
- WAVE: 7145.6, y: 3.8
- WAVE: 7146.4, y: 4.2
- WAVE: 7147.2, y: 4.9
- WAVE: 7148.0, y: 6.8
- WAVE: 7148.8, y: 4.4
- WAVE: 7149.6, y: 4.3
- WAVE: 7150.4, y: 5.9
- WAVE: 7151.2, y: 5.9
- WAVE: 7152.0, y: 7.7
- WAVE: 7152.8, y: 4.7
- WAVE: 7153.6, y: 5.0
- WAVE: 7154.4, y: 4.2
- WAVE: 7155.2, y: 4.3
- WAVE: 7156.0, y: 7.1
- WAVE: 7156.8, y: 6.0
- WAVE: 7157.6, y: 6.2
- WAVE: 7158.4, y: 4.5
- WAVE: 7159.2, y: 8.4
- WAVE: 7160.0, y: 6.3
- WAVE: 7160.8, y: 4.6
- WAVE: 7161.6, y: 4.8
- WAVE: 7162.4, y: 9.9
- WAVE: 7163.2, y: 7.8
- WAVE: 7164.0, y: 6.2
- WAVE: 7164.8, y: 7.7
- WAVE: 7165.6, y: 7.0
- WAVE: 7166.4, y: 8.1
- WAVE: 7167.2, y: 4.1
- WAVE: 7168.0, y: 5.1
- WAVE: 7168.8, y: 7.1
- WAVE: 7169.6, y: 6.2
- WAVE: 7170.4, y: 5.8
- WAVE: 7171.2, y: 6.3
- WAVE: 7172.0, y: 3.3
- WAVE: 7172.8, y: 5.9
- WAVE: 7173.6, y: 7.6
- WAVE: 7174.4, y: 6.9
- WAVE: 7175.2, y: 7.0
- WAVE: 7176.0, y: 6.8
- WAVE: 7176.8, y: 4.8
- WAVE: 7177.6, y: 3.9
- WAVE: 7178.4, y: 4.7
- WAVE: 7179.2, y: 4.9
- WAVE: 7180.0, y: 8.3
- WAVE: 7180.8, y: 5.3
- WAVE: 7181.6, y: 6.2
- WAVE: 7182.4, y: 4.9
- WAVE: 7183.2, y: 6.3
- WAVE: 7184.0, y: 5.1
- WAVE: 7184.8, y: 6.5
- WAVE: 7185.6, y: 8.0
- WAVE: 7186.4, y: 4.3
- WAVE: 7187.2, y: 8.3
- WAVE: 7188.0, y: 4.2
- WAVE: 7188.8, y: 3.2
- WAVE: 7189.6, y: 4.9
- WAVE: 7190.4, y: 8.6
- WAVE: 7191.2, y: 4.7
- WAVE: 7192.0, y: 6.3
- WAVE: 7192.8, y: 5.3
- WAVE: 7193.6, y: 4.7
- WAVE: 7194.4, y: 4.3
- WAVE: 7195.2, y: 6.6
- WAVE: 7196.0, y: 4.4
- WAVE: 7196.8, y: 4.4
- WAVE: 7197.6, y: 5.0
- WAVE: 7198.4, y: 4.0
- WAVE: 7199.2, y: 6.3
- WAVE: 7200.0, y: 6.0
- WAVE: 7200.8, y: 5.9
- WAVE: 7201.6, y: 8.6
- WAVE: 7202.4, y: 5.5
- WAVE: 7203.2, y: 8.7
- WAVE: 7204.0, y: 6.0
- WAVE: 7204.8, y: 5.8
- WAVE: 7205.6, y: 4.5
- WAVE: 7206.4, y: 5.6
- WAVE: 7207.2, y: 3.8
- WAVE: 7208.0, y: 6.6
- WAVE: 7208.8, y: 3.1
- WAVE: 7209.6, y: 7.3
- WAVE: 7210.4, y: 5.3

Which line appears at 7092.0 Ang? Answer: [N II] 6583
